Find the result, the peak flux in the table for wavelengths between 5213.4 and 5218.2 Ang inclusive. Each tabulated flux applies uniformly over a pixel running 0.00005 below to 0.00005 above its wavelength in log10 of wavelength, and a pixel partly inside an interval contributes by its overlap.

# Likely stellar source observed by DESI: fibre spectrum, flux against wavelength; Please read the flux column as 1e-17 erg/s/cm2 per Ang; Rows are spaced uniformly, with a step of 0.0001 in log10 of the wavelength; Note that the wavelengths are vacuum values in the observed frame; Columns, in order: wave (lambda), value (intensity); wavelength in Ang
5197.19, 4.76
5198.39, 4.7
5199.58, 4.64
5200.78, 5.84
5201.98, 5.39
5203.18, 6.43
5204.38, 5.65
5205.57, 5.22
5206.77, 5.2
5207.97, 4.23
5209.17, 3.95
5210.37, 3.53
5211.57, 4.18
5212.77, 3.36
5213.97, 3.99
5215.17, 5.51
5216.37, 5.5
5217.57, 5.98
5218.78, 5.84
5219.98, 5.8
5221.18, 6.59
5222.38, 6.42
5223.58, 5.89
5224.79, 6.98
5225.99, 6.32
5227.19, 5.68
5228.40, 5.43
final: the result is 5.98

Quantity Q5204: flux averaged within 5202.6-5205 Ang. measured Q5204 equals 6.04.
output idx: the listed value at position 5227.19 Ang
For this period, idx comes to 5.68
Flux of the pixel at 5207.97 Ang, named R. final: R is 4.23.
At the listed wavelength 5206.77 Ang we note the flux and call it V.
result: 5.2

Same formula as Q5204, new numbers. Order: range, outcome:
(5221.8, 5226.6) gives 6.4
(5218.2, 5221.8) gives 6.09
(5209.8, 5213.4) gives 3.69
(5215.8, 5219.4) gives 5.77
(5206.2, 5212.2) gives 4.21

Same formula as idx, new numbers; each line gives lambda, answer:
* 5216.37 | 5.5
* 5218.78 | 5.84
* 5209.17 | 3.95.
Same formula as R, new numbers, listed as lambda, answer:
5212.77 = 3.36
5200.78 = 5.84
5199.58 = 4.64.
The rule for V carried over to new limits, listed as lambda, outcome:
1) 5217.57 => 5.98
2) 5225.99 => 6.32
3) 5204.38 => 5.65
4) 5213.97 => 3.99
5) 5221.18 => 6.59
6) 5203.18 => 6.43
